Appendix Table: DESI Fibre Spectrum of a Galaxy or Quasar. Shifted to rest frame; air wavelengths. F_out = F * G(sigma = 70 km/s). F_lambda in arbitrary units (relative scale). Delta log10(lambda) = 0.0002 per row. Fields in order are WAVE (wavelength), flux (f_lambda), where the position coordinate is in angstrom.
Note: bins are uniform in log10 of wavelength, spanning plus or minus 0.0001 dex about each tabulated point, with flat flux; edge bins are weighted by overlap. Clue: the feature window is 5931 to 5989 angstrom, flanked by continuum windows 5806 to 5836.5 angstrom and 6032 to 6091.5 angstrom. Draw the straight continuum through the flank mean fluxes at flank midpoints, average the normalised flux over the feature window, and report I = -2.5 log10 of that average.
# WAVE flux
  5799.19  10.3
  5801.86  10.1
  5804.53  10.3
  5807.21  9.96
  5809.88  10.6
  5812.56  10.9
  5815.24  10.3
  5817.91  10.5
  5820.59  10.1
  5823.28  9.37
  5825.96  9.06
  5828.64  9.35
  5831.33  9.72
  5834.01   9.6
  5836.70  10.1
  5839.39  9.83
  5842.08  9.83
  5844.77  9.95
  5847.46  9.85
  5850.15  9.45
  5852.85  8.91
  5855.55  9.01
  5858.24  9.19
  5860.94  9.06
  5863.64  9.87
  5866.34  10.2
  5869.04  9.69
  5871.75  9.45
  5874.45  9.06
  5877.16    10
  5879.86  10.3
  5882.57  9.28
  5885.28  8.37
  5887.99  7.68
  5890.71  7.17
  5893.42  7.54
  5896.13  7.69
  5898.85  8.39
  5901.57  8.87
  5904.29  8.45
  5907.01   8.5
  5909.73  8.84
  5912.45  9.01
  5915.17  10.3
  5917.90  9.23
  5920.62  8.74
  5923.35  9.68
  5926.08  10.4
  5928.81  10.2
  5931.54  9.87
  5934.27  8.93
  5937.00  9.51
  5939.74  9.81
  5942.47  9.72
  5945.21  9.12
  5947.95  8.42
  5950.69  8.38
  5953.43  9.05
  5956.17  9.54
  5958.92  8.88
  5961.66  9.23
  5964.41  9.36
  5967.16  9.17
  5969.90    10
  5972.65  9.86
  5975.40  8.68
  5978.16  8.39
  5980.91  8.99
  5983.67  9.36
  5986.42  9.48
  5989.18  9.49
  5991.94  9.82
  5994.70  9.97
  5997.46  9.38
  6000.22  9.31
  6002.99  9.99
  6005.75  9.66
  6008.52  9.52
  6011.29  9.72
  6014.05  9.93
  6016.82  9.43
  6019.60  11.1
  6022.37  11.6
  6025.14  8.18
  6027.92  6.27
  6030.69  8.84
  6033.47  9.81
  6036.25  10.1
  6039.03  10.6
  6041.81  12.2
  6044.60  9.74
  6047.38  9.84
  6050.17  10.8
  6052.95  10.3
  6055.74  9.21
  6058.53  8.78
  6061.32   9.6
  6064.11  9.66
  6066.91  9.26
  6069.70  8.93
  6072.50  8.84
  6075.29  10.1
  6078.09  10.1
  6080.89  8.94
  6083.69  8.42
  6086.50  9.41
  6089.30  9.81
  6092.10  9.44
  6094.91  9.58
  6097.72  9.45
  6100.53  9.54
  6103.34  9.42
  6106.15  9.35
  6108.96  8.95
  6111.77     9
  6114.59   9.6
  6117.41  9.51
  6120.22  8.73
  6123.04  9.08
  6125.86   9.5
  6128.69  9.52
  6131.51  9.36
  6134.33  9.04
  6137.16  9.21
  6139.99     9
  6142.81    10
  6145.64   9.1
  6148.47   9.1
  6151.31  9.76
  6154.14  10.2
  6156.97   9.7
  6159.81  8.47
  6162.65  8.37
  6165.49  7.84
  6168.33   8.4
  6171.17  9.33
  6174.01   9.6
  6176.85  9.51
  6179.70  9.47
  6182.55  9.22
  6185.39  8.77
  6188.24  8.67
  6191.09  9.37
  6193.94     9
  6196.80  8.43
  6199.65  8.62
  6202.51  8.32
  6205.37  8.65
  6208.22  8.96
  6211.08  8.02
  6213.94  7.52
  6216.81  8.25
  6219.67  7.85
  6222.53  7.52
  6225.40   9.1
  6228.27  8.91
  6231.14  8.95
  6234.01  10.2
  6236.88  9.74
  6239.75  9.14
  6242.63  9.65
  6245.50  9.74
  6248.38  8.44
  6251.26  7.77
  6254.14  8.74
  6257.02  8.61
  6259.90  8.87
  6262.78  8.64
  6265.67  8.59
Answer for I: 0.07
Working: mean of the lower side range 9.96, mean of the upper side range 9.73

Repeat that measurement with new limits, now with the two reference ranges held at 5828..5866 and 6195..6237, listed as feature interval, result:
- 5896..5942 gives 0.01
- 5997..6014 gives -0.06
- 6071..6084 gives -0.05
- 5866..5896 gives 0.07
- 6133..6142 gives -0.04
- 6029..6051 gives -0.13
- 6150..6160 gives -0.11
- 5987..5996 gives -0.06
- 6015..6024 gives -0.17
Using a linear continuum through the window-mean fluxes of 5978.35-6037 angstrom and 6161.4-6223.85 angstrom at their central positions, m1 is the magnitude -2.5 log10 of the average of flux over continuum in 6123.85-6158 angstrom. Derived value -0.07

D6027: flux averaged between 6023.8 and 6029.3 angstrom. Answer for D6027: 7.21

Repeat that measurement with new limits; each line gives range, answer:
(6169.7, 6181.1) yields 9.48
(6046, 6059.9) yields 9.79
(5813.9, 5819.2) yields 10.4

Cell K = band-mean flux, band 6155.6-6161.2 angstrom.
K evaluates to 9.08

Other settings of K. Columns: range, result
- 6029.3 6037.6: 9.58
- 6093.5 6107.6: 9.46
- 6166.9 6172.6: 8.87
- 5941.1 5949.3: 9.09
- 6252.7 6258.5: 8.68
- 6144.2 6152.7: 9.31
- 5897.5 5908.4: 8.55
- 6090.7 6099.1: 9.49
